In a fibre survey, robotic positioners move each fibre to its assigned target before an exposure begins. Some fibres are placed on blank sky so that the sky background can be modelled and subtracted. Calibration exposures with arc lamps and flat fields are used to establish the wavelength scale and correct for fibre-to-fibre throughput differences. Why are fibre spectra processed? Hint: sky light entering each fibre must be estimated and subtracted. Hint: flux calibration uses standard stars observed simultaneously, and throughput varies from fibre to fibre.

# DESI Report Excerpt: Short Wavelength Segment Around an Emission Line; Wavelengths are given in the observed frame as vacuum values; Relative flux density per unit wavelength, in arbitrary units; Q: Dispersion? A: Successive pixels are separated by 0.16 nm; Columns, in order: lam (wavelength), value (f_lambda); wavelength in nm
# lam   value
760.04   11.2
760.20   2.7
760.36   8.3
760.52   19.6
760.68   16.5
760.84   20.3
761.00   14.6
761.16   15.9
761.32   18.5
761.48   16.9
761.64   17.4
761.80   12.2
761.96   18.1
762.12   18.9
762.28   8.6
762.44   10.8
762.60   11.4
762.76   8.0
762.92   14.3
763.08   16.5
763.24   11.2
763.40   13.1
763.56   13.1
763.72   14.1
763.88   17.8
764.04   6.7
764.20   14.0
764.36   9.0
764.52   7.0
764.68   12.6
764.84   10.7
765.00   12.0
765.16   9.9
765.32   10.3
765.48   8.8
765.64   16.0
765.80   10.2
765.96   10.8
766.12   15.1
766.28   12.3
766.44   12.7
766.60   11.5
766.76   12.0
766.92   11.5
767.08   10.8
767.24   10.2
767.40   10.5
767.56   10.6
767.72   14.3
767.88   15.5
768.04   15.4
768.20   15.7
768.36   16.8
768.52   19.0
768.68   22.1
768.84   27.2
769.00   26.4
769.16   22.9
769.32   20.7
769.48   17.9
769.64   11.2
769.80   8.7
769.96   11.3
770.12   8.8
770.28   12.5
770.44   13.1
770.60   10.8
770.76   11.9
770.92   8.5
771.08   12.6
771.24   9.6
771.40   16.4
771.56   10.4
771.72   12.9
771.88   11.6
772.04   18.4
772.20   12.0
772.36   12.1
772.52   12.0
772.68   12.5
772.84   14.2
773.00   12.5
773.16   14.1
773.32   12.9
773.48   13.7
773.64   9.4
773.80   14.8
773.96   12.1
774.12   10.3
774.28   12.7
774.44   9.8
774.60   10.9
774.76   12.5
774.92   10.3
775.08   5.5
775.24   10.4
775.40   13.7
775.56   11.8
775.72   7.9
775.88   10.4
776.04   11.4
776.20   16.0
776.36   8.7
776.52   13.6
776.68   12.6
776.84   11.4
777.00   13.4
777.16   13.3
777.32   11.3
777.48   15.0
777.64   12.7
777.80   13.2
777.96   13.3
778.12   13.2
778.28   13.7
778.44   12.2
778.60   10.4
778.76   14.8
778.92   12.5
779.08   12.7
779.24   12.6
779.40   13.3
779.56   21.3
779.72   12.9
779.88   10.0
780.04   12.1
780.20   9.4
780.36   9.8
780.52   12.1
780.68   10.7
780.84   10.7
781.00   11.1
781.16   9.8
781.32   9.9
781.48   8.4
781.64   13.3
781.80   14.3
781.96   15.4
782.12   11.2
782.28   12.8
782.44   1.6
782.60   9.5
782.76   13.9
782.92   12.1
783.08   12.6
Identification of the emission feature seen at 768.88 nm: [O III]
